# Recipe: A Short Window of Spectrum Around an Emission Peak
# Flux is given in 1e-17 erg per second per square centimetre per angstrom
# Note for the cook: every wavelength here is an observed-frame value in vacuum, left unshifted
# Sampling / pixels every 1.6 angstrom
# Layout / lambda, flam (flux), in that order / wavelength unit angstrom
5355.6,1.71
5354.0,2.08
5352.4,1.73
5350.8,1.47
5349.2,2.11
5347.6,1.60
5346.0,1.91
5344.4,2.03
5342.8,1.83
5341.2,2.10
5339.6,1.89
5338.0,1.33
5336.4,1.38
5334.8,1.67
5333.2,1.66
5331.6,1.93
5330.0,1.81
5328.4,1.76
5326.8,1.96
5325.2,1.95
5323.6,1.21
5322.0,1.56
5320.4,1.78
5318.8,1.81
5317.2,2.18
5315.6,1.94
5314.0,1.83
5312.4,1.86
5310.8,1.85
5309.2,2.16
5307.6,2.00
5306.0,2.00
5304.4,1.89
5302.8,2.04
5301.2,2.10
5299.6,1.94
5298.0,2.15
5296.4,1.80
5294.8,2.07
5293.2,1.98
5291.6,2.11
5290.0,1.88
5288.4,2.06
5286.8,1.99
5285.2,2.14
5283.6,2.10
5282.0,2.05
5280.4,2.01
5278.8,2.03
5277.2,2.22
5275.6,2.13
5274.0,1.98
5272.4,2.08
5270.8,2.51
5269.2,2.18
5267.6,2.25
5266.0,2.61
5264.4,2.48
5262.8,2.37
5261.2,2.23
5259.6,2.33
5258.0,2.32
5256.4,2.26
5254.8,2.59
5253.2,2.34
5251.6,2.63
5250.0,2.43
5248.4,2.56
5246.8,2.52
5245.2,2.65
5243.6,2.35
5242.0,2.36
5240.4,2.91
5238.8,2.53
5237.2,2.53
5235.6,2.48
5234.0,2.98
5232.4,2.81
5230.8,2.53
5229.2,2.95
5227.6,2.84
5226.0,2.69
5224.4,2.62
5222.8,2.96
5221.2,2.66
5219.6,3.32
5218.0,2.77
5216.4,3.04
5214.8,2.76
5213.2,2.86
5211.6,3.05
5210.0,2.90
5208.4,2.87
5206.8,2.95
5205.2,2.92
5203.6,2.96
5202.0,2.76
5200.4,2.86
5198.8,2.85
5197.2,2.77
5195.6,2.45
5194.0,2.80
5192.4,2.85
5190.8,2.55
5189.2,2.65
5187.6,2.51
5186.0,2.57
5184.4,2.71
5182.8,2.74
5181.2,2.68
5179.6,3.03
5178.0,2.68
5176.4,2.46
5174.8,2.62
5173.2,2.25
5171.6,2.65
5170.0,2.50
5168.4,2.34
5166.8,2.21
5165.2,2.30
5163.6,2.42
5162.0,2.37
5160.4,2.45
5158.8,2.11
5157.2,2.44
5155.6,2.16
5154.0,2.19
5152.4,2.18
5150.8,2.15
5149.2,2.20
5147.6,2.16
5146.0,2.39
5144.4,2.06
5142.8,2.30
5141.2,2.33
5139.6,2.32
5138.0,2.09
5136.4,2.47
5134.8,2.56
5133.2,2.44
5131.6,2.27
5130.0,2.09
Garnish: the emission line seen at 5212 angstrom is C III]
